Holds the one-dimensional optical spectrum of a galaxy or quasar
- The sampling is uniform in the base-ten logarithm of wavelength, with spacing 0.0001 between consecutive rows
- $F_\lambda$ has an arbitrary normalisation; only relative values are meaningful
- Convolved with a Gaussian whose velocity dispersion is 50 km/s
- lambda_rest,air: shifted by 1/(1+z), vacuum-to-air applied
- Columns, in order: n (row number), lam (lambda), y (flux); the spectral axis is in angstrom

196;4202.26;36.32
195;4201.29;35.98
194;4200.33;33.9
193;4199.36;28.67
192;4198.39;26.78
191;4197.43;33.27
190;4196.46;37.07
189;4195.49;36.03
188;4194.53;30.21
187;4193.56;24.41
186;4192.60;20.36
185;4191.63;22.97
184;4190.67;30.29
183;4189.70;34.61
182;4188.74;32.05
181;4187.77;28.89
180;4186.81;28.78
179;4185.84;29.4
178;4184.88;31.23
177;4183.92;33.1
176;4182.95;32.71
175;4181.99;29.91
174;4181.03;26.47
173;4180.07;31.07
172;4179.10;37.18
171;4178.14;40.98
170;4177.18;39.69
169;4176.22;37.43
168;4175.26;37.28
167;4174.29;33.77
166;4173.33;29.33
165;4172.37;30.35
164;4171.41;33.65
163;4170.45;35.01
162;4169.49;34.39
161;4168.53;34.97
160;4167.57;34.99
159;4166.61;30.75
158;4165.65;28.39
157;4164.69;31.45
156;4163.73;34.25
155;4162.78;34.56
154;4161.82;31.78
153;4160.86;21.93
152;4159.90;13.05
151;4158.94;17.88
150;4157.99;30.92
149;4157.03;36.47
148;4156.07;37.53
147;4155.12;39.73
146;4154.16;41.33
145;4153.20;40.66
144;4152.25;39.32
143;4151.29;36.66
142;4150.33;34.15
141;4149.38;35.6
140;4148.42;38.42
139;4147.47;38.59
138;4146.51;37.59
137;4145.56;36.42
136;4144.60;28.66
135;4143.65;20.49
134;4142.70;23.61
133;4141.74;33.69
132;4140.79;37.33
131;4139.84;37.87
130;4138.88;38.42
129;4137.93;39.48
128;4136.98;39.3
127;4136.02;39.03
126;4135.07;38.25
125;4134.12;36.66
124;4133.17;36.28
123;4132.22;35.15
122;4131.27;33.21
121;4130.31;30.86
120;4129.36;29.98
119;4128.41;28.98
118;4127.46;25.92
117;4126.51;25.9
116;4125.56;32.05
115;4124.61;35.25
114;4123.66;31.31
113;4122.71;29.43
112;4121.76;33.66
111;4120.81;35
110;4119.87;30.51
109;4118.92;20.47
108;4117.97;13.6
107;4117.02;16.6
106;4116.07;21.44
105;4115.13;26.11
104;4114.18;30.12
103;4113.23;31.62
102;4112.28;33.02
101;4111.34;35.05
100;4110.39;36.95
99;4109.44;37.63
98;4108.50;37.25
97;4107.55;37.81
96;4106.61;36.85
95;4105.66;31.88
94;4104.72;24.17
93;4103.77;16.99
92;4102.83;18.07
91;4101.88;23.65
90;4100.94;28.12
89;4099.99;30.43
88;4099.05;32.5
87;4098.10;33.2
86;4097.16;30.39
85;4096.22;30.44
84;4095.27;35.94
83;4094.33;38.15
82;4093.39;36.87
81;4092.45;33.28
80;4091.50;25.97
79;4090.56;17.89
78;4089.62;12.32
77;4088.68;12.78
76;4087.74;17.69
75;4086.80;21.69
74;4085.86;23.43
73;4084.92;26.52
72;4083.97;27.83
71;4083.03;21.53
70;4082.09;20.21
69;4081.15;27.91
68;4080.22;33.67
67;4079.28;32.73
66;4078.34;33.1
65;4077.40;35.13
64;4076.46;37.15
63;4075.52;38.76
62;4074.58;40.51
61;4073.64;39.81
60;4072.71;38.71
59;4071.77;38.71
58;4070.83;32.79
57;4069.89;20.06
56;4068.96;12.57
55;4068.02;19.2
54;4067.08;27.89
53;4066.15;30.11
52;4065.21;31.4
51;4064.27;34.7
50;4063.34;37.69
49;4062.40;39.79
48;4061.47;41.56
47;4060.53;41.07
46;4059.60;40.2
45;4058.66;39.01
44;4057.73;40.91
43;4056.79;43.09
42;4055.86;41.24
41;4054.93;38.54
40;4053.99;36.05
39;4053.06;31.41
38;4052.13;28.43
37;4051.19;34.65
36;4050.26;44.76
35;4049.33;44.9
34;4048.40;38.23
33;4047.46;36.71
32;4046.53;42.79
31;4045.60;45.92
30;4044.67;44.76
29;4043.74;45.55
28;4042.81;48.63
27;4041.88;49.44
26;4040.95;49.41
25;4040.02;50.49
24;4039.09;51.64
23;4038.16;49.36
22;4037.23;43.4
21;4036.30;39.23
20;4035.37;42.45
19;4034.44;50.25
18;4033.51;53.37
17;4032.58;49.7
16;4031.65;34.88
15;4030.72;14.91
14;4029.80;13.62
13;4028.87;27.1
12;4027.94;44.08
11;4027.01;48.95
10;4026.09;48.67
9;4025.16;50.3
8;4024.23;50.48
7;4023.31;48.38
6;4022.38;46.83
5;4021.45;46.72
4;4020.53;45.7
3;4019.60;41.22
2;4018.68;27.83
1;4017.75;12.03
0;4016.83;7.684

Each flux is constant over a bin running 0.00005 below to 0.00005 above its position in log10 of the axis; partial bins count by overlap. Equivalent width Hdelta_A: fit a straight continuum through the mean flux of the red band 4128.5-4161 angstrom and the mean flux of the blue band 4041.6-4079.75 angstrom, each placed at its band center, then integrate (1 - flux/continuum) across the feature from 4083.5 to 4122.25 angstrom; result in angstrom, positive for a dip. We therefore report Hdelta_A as 8.3 angstrom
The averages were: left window 37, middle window 27.9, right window 34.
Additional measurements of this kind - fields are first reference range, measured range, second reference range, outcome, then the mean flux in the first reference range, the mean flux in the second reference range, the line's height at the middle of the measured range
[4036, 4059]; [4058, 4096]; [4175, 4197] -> 9.22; 42.4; 31.8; 40.1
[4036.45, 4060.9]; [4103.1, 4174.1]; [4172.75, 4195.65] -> 6.02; 42.3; 31.5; 35.1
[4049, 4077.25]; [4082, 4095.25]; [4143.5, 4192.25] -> 3.91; 35.5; 32.7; 34.8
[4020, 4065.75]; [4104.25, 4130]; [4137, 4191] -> 4.60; 41.6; 33.2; 36.4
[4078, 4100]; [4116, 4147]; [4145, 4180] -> -0.19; 27.3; 34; 31.2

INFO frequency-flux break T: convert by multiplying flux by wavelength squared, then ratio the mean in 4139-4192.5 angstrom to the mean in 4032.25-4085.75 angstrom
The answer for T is 0.9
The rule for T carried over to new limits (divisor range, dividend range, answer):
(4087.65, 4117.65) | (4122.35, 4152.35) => 1.20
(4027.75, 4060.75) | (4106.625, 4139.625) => 0.81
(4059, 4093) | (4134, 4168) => 1.18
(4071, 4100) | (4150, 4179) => 1.16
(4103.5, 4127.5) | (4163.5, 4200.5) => 1.11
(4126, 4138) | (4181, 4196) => 0.90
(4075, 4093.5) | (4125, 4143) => 1.30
